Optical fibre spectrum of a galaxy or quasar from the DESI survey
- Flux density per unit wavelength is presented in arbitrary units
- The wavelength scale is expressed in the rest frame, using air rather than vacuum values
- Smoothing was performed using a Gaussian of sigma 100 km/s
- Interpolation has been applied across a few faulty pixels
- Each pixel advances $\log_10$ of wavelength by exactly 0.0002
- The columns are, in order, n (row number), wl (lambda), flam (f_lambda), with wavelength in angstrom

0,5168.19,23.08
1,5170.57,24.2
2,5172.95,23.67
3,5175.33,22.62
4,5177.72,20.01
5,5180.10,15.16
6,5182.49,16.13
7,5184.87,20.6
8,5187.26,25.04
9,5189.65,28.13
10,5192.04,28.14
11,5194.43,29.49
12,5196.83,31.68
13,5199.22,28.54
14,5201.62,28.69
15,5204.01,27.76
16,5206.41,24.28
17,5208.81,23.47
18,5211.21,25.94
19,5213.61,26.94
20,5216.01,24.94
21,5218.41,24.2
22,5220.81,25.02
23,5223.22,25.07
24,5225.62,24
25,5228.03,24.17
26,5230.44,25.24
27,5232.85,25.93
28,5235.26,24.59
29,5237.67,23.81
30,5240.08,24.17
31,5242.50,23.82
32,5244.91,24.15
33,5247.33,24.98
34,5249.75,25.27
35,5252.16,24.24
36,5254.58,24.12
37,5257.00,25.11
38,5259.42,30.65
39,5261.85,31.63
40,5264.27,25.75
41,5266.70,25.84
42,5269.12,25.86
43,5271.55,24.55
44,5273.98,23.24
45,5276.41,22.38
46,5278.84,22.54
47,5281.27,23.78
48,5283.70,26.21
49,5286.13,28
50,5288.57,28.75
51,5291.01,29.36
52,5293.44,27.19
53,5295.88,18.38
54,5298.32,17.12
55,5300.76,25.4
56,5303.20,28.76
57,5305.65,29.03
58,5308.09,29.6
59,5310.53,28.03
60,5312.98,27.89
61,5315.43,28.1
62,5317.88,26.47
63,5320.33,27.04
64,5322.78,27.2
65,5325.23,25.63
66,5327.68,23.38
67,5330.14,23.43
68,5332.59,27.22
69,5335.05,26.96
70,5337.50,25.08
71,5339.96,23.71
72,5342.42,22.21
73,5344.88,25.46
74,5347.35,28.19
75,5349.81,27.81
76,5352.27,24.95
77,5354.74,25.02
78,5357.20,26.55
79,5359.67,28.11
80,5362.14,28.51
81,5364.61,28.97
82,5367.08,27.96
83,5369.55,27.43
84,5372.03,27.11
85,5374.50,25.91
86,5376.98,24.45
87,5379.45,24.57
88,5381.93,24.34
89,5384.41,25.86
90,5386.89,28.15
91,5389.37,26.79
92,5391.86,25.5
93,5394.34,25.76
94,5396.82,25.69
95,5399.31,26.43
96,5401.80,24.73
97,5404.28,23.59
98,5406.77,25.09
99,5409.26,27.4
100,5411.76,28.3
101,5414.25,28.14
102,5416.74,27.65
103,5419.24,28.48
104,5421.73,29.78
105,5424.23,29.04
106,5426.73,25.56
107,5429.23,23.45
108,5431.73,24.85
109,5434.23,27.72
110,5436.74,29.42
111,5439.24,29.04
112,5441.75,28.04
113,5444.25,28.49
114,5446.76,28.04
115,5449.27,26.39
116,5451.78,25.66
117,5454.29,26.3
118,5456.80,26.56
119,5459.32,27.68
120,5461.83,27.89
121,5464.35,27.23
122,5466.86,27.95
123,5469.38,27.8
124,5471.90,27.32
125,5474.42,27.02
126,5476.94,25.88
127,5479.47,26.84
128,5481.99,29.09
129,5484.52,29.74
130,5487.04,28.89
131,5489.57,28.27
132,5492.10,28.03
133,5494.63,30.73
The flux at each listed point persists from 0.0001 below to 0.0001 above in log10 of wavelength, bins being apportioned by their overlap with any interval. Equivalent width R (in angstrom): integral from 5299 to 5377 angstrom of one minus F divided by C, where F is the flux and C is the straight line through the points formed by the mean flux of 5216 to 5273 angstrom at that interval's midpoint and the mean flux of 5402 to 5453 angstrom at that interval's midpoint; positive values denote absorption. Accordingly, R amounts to -1.0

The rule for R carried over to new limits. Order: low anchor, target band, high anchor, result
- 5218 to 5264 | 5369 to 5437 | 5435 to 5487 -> 1.5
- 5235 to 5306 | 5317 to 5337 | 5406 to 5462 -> 0.1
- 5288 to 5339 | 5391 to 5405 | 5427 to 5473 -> 0.8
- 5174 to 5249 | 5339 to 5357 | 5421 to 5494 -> 0.6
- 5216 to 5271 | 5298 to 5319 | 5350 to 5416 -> -1.1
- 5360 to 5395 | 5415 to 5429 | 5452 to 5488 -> -0.4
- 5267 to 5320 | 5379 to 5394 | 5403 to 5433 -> 0.3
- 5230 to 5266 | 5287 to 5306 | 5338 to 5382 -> 0.3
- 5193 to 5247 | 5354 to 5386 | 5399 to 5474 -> 0.2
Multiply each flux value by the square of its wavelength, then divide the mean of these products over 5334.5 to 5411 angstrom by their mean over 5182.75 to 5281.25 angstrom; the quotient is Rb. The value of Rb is 1.08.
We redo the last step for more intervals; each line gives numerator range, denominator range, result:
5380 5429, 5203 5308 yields 1.11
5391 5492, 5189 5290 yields 1.14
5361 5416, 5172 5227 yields 1.14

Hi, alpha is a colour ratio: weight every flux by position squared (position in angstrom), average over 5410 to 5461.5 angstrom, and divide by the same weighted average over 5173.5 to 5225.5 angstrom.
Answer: 1.2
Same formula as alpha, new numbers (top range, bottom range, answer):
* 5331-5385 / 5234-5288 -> 1.08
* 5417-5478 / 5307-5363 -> 1.08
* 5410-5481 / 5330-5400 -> 1.08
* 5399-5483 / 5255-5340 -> 1.10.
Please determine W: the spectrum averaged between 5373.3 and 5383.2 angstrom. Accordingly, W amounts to 24.8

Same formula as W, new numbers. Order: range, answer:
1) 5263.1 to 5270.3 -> 25.8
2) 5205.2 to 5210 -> 23.9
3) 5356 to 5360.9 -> 27.3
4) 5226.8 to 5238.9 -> 24.7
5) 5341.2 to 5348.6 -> 25.3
